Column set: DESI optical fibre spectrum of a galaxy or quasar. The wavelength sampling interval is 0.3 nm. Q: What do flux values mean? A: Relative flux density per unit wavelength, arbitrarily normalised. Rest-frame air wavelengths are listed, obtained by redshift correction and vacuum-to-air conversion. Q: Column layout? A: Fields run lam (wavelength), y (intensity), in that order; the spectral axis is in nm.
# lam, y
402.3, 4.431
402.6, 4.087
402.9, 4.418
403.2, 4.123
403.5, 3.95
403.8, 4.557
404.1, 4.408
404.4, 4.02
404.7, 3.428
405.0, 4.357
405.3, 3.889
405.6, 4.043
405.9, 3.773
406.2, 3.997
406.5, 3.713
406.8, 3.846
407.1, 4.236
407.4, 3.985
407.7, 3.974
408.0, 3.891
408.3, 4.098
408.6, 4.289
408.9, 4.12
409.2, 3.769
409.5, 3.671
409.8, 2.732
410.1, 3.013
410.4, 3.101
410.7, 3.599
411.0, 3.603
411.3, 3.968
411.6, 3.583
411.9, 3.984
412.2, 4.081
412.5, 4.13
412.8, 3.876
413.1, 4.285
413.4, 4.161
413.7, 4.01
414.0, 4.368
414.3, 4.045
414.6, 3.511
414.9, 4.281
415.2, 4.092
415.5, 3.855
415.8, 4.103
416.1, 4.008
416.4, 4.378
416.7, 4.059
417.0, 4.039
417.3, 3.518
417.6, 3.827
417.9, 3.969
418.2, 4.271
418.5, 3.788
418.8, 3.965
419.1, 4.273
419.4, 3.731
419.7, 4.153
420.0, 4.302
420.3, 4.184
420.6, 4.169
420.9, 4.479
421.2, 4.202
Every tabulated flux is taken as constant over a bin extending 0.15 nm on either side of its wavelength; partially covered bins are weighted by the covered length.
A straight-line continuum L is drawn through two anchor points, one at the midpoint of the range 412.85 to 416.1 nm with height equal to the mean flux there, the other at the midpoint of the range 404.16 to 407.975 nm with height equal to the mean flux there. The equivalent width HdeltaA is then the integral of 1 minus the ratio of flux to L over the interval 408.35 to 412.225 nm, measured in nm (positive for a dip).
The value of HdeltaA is 0.341 nm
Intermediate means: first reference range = 3.95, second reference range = 4.06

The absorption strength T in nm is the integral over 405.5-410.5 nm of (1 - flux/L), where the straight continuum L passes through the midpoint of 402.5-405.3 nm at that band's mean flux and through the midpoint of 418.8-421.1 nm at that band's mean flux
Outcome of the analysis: 0.44 nm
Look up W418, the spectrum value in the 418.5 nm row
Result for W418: 3.788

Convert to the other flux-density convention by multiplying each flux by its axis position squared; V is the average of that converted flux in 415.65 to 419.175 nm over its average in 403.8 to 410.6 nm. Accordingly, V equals 1.10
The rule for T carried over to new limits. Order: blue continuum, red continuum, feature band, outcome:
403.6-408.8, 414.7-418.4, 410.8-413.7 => 0.05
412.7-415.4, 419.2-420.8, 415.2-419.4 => 0.10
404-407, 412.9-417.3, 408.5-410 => 0.12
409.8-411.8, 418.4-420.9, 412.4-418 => -0.40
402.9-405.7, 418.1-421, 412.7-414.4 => -0.01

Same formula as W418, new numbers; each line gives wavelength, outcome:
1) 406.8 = 3.846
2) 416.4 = 4.378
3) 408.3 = 4.098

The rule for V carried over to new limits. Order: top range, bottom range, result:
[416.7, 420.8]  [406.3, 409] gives 1.06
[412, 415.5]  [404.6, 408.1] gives 1.07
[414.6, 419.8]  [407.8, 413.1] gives 1.10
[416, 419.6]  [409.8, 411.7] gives 1.21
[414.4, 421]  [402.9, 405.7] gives 1.05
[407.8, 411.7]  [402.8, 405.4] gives 0.91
